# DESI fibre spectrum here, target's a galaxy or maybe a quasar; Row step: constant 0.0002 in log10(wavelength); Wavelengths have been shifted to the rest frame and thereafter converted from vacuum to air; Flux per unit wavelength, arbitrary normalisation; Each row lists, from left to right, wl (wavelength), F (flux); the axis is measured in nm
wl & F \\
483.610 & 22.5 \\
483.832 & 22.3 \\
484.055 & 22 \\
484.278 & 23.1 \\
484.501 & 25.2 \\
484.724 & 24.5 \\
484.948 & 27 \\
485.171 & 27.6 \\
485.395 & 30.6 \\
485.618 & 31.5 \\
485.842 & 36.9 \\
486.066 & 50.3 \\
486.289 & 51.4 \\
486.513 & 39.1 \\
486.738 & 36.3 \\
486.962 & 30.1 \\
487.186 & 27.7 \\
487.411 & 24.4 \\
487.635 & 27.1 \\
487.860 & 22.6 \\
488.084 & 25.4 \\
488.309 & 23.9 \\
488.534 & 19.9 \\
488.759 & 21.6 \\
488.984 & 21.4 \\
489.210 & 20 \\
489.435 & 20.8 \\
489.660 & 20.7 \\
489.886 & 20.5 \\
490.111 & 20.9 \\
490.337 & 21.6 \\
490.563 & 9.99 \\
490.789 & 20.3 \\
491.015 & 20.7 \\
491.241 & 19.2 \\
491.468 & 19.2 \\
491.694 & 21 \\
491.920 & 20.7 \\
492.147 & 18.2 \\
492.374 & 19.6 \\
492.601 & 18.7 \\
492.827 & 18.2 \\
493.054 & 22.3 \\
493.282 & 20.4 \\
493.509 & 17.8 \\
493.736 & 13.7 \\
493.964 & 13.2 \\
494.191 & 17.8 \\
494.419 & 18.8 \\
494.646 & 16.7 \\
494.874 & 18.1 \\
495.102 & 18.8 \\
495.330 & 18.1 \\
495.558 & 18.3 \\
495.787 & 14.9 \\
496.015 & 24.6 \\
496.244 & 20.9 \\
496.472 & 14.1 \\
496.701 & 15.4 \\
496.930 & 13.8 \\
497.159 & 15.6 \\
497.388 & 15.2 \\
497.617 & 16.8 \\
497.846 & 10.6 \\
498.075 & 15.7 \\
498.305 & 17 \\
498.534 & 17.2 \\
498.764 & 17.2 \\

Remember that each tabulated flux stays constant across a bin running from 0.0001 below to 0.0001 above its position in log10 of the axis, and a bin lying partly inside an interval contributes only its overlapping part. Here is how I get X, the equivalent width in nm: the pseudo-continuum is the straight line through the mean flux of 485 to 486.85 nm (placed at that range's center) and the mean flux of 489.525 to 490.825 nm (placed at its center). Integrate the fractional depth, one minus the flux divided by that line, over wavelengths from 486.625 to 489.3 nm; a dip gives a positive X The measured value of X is 0.345 nm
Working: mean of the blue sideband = 37.6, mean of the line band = 25.1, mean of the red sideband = 19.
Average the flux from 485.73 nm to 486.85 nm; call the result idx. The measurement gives 42.8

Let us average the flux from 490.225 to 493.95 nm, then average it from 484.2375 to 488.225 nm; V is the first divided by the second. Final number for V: 0.6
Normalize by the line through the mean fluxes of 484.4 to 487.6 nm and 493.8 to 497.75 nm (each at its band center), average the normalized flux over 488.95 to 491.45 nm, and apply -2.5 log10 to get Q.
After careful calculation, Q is 0.313 mag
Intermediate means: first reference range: 32.9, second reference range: 17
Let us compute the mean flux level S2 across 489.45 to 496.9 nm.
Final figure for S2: 18.5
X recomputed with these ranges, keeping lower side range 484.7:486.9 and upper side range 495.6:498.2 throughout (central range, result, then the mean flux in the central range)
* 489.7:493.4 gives 0.872 nm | 19.5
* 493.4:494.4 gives 0.259 nm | 15.9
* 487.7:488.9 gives 0.329 nm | 22.8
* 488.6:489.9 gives 0.389 nm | 20.8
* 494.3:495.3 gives 0.090 nm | 18.1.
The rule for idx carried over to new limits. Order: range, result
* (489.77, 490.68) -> 18.3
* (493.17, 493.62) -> 19.1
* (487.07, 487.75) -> 26.4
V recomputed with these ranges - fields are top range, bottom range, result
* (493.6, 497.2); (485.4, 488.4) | 0.52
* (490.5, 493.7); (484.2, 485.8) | 0.69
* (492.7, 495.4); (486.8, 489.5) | 0.74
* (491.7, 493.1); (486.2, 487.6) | 0.57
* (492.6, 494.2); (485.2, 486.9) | 0.46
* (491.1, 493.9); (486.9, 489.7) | 0.81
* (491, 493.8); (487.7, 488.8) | 0.84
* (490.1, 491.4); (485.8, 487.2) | 0.47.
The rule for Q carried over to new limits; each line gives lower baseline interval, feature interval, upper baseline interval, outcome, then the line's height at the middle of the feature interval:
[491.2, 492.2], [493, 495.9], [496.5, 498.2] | -0.01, 17.3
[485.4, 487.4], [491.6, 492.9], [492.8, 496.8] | 0.21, 23.6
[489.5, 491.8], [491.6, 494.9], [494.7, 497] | 0.02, 18.6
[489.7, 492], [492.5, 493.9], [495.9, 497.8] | 0.01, 18.4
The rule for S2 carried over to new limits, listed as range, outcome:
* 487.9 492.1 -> 20.4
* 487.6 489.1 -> 22.9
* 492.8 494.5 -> 17.7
